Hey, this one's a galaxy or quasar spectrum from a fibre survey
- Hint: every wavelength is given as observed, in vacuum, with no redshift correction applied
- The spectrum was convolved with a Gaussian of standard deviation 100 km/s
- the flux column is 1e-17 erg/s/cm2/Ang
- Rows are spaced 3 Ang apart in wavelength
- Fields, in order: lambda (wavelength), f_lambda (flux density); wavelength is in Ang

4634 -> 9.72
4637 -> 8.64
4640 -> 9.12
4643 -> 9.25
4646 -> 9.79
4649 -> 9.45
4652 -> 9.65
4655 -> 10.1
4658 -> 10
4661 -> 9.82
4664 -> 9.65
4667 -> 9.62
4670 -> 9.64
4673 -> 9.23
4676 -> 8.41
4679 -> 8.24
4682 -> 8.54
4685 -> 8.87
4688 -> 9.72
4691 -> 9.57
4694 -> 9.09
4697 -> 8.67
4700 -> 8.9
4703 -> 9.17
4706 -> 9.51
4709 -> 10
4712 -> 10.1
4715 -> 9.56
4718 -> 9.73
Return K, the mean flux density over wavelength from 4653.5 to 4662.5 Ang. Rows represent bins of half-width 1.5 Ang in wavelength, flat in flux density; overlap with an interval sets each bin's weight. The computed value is 9.97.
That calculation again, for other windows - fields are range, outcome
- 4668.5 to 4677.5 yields 9.09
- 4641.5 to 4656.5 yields 9.65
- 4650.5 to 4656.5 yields 9.88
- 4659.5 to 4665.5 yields 9.74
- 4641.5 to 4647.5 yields 9.52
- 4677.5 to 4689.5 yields 8.84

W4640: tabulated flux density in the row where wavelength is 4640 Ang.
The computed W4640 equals 9.12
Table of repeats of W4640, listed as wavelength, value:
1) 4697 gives 8.67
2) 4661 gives 9.82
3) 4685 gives 8.87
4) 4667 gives 9.62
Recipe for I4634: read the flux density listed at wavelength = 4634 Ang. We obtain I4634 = 9.72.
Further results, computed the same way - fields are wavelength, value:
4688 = 9.72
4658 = 10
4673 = 9.23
